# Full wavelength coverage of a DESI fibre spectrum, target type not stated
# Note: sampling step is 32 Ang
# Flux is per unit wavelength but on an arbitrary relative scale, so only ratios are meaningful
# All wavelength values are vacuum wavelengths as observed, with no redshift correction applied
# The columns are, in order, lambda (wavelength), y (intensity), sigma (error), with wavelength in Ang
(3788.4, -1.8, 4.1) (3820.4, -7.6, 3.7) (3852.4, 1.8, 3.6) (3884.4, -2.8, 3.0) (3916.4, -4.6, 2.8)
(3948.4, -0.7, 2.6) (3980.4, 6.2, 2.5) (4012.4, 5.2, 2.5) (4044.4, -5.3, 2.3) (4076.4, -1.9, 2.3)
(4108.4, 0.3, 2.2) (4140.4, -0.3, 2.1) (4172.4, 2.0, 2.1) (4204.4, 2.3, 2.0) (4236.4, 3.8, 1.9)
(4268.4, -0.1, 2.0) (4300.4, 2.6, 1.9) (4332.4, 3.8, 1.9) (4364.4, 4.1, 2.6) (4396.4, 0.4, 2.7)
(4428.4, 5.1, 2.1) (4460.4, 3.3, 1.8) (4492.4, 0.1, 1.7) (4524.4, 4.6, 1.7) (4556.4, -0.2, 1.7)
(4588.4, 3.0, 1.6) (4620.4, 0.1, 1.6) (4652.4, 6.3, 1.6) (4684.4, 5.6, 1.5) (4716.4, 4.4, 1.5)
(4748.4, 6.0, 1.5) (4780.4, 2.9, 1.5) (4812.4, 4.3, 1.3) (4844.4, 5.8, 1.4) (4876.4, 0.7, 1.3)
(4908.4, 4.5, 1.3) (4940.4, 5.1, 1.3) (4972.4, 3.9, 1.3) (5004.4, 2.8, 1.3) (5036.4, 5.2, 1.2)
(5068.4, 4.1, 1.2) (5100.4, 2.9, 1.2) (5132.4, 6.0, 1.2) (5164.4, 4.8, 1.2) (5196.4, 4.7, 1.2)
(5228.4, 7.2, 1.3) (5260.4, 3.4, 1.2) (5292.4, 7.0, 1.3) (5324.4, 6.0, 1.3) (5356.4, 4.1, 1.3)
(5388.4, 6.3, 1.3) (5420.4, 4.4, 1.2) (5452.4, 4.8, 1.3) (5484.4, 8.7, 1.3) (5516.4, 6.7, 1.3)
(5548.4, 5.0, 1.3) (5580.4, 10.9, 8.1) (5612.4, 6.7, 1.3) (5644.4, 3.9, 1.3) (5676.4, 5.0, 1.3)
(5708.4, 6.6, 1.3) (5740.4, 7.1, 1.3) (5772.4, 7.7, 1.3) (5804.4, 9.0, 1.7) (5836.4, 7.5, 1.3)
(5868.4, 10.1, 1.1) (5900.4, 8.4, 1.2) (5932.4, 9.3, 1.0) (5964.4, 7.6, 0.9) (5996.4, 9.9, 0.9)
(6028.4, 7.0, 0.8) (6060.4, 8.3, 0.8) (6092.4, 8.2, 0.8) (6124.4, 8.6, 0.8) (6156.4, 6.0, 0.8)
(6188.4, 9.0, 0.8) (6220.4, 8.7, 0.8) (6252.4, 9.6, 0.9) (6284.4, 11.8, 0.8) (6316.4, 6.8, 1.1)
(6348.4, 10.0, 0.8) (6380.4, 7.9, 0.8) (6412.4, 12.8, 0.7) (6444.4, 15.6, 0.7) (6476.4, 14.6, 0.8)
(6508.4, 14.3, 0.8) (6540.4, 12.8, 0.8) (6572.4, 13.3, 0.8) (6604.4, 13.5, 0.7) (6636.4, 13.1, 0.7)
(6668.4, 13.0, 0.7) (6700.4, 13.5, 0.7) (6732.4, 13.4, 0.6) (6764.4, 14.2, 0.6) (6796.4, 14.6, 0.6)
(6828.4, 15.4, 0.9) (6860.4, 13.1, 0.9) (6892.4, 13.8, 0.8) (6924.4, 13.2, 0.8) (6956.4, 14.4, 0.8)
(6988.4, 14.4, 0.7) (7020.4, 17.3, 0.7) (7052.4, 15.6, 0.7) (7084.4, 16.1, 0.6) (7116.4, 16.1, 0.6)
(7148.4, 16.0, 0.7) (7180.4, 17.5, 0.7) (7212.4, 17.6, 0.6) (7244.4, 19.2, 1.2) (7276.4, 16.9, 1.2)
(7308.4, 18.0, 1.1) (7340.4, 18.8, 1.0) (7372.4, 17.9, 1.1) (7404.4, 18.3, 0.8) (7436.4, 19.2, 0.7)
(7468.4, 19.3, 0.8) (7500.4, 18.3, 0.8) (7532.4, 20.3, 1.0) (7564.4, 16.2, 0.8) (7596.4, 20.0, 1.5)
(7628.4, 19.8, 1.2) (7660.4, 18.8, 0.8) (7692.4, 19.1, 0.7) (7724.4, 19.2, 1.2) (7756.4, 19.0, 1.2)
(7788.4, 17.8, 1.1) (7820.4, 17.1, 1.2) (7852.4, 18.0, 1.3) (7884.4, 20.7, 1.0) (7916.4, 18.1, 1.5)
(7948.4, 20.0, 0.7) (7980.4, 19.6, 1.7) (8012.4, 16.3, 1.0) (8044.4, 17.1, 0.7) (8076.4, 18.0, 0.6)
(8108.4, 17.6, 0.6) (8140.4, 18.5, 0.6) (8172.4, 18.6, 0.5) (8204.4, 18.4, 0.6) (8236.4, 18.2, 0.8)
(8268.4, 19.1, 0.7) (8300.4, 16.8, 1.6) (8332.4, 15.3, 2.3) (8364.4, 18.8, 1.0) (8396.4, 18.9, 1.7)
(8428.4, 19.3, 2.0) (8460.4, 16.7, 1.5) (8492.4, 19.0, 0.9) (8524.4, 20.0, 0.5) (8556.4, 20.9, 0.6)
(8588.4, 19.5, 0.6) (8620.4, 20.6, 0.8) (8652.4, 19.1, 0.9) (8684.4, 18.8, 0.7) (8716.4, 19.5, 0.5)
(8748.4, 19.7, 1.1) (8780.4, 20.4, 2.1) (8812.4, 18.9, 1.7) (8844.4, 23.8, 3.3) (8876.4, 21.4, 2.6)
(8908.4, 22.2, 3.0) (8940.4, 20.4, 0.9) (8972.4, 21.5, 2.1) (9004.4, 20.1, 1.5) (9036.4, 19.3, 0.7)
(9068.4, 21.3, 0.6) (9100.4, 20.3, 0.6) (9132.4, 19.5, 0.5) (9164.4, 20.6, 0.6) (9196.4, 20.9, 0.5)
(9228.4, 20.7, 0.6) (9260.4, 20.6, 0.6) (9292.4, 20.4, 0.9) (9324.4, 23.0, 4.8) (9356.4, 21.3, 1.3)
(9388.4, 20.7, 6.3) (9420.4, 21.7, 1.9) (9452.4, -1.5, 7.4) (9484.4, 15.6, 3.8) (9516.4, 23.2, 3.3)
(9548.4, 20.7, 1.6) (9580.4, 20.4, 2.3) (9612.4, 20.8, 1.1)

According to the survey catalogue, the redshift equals 0.61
